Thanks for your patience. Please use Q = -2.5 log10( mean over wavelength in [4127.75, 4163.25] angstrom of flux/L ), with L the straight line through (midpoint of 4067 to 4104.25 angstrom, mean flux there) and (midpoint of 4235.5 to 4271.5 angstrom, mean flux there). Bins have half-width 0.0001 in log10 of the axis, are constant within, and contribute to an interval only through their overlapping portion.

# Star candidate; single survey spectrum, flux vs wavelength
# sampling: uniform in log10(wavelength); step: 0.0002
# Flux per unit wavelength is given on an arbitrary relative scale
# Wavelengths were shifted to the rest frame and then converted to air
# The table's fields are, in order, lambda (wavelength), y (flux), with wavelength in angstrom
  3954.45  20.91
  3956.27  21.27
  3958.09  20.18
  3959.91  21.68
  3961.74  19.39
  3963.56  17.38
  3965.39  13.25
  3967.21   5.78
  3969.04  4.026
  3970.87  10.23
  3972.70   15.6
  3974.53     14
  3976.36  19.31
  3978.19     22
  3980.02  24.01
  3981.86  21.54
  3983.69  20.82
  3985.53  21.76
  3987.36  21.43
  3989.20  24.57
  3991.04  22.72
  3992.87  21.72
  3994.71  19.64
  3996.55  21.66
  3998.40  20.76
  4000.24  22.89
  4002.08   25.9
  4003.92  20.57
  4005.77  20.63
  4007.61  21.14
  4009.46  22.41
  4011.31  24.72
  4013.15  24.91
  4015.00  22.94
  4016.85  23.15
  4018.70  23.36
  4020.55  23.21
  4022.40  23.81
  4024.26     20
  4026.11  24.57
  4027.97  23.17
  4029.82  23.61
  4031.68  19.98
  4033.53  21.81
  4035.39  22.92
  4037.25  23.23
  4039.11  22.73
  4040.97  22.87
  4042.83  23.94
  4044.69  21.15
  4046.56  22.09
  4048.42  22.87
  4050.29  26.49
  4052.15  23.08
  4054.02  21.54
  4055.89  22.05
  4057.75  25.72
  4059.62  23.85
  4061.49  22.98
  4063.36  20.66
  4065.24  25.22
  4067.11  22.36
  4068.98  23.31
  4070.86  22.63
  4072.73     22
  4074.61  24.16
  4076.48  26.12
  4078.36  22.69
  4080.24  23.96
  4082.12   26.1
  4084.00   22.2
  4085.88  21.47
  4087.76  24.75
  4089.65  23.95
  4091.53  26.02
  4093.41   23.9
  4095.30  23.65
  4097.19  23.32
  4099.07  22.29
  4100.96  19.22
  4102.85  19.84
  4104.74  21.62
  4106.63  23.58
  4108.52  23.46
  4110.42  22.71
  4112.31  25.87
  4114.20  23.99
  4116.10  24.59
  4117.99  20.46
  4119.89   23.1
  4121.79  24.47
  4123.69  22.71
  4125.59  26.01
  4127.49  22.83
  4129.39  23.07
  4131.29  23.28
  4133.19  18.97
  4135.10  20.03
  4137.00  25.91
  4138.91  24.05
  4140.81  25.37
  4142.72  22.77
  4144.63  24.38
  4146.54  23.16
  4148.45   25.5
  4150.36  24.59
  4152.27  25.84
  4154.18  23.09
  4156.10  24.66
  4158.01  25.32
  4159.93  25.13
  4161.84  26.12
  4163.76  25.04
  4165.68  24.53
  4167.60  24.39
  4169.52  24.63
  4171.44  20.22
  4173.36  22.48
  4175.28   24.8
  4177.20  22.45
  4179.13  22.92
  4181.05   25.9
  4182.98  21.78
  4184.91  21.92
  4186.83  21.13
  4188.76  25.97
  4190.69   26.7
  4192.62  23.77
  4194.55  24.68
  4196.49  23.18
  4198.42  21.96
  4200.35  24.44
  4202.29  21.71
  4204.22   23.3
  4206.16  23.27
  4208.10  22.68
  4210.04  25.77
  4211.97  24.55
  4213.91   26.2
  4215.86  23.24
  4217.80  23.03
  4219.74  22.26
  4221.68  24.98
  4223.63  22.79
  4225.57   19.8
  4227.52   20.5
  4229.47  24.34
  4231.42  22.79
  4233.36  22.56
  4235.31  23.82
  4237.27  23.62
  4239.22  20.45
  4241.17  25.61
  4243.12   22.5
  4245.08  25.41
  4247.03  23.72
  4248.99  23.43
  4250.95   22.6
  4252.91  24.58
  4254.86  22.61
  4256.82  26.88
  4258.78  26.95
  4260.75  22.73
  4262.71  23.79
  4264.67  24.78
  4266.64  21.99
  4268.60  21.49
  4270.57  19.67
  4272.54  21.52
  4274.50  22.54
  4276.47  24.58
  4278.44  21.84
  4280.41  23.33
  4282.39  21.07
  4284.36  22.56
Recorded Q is -0.03 mag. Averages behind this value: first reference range 23.2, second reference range 23.5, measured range 24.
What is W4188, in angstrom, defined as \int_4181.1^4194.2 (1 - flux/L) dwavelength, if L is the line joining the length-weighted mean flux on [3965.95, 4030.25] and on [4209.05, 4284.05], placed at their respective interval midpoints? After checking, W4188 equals -0.65 angstrom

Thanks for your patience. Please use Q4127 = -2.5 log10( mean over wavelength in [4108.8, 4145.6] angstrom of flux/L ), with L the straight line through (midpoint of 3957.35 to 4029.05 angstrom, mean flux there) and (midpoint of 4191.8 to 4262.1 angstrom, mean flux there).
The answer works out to -0.060 mag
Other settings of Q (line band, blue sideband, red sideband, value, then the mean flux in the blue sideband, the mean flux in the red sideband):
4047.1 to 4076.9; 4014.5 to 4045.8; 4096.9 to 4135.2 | -0.032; 22.7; 22.7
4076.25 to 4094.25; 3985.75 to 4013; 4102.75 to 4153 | -0.045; 22.3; 23.5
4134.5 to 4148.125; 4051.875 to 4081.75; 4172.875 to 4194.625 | -0.013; 23.3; 23.7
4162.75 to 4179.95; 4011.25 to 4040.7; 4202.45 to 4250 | -0.013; 23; 23.3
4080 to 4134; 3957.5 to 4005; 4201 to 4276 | -0.102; 19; 23.3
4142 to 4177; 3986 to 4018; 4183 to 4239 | -0.051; 22.5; 23.3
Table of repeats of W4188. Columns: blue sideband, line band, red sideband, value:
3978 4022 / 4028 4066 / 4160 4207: -0.3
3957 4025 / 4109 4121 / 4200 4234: -0.9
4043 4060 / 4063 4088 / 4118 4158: -0.1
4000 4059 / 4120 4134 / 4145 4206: 0.3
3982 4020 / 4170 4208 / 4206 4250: -0.2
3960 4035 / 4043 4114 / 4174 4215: -4.7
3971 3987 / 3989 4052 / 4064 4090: -4.5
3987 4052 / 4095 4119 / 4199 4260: 0.4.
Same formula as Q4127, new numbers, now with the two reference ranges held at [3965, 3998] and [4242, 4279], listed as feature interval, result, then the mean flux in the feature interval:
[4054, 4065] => -0.18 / 23.1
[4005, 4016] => -0.22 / 22.8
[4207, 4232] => -0.03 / 23.3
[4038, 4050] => -0.18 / 22.8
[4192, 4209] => -0.05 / 23.2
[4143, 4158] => -0.15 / 24.4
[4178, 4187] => -0.05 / 22.9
